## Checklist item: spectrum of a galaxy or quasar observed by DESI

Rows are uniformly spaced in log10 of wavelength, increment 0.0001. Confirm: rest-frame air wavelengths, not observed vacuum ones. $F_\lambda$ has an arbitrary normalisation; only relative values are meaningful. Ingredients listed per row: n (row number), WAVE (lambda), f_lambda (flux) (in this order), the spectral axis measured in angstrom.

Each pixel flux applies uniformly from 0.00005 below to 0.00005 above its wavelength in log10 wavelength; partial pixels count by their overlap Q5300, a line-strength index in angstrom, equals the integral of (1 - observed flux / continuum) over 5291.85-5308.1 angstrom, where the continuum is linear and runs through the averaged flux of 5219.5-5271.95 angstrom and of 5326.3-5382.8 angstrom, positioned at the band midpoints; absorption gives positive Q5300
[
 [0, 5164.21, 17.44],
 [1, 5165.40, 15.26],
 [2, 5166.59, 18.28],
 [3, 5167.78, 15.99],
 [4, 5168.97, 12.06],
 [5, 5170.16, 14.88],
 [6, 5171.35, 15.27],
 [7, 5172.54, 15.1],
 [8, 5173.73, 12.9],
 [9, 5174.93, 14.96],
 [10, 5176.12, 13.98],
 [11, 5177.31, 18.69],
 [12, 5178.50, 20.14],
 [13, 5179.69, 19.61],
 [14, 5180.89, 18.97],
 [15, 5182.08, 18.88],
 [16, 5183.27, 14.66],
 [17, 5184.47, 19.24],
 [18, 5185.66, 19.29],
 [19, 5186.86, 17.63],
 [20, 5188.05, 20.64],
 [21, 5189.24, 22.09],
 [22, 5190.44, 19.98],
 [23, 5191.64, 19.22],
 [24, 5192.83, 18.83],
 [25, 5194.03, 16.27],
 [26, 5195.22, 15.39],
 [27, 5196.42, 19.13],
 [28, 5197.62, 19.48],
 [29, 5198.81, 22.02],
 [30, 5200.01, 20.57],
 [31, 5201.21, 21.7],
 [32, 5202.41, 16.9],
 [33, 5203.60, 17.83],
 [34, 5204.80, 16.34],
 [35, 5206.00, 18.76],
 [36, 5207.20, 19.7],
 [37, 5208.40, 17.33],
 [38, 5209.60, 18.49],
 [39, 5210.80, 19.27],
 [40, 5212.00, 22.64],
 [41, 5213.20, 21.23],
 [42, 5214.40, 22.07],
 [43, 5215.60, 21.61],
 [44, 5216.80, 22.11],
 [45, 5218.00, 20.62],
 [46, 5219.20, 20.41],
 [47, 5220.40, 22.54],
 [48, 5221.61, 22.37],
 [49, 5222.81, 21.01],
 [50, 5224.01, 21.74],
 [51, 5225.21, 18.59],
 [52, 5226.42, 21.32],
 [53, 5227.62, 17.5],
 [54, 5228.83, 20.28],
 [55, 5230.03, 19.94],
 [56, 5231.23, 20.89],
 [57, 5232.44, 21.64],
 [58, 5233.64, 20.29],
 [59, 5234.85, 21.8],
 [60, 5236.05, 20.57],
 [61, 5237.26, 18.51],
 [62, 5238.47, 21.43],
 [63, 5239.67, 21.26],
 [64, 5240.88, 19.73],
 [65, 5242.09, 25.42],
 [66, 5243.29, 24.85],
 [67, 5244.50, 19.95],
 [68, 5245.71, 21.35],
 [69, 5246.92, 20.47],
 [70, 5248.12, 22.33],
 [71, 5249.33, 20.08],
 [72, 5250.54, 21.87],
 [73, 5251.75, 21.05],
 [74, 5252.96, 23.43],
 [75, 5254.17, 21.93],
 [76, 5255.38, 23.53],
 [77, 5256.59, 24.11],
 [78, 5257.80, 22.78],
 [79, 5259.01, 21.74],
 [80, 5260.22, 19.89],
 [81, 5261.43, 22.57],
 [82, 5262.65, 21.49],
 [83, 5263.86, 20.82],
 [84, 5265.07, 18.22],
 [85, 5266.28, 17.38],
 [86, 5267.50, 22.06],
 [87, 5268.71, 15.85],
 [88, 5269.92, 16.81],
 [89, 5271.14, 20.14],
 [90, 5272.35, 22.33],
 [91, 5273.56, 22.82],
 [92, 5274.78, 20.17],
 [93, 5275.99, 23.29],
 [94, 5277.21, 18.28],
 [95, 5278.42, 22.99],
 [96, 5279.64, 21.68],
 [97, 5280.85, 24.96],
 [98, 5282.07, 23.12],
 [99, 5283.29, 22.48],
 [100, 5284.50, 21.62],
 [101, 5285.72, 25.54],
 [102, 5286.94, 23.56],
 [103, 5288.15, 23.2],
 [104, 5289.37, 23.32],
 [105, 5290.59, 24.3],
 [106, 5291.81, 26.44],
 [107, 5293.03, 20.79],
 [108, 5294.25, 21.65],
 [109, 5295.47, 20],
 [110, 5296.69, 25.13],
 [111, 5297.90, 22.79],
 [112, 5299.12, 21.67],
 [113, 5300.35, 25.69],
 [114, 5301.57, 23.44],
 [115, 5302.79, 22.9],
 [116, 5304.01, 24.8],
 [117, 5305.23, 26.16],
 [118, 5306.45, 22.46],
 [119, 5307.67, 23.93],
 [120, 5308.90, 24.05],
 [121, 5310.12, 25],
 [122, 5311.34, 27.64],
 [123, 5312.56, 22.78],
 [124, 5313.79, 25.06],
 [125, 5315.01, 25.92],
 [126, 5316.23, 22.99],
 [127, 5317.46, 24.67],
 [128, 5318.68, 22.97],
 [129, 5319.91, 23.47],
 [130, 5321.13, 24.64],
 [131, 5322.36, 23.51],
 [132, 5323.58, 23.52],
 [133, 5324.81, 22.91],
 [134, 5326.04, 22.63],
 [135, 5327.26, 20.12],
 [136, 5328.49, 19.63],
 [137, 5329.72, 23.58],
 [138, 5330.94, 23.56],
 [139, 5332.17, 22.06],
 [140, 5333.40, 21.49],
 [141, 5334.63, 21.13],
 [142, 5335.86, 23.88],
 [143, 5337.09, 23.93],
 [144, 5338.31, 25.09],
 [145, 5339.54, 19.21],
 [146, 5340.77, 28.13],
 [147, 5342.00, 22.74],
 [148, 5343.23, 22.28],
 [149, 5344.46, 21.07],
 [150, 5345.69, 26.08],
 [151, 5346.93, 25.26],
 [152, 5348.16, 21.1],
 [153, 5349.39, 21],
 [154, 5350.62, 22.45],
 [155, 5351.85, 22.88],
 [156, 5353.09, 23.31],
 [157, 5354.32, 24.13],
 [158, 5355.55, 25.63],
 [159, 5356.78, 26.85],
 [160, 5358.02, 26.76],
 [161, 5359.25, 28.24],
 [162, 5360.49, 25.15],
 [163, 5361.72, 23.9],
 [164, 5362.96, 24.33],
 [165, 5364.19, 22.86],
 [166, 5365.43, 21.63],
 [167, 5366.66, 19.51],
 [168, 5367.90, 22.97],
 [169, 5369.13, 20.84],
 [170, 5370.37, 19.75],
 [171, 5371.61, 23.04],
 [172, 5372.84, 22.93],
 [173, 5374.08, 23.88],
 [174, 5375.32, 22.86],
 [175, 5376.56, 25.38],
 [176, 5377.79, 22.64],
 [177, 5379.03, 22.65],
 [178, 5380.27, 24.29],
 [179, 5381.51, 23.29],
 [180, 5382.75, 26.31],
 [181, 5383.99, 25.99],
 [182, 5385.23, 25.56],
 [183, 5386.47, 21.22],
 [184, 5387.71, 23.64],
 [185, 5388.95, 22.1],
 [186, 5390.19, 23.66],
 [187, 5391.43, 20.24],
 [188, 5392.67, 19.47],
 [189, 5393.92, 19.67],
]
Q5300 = -0.9 angstrom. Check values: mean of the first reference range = 21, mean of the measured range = 23.3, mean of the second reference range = 23.2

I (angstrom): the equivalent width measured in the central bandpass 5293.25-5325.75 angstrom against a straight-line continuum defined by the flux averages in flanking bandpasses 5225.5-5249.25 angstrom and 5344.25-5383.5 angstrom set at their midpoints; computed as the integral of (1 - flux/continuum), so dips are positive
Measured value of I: -1.9 angstrom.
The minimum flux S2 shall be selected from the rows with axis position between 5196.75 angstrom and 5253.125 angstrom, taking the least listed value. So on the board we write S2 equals 16.34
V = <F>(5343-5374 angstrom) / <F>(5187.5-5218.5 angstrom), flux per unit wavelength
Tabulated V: 1.19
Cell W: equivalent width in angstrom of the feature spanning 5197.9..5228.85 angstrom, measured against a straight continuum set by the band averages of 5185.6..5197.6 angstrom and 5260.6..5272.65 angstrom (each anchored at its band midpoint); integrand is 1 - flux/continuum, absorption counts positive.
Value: -1.8 angstrom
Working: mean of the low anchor 18.8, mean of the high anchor 19.7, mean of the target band 20.2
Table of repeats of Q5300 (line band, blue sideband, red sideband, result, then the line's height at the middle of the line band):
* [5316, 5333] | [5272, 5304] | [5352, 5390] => 0.3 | 23.3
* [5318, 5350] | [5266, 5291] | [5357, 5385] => 0.0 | 22.9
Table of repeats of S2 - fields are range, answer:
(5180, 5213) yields 14.66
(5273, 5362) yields 18.28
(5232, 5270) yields 15.85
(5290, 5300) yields 20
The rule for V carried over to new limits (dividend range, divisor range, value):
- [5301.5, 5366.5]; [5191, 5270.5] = 1.16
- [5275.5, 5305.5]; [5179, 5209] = 1.23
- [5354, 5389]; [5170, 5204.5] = 1.31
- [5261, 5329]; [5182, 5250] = 1.13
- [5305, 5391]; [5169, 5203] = 1.31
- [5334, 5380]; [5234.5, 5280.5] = 1.10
